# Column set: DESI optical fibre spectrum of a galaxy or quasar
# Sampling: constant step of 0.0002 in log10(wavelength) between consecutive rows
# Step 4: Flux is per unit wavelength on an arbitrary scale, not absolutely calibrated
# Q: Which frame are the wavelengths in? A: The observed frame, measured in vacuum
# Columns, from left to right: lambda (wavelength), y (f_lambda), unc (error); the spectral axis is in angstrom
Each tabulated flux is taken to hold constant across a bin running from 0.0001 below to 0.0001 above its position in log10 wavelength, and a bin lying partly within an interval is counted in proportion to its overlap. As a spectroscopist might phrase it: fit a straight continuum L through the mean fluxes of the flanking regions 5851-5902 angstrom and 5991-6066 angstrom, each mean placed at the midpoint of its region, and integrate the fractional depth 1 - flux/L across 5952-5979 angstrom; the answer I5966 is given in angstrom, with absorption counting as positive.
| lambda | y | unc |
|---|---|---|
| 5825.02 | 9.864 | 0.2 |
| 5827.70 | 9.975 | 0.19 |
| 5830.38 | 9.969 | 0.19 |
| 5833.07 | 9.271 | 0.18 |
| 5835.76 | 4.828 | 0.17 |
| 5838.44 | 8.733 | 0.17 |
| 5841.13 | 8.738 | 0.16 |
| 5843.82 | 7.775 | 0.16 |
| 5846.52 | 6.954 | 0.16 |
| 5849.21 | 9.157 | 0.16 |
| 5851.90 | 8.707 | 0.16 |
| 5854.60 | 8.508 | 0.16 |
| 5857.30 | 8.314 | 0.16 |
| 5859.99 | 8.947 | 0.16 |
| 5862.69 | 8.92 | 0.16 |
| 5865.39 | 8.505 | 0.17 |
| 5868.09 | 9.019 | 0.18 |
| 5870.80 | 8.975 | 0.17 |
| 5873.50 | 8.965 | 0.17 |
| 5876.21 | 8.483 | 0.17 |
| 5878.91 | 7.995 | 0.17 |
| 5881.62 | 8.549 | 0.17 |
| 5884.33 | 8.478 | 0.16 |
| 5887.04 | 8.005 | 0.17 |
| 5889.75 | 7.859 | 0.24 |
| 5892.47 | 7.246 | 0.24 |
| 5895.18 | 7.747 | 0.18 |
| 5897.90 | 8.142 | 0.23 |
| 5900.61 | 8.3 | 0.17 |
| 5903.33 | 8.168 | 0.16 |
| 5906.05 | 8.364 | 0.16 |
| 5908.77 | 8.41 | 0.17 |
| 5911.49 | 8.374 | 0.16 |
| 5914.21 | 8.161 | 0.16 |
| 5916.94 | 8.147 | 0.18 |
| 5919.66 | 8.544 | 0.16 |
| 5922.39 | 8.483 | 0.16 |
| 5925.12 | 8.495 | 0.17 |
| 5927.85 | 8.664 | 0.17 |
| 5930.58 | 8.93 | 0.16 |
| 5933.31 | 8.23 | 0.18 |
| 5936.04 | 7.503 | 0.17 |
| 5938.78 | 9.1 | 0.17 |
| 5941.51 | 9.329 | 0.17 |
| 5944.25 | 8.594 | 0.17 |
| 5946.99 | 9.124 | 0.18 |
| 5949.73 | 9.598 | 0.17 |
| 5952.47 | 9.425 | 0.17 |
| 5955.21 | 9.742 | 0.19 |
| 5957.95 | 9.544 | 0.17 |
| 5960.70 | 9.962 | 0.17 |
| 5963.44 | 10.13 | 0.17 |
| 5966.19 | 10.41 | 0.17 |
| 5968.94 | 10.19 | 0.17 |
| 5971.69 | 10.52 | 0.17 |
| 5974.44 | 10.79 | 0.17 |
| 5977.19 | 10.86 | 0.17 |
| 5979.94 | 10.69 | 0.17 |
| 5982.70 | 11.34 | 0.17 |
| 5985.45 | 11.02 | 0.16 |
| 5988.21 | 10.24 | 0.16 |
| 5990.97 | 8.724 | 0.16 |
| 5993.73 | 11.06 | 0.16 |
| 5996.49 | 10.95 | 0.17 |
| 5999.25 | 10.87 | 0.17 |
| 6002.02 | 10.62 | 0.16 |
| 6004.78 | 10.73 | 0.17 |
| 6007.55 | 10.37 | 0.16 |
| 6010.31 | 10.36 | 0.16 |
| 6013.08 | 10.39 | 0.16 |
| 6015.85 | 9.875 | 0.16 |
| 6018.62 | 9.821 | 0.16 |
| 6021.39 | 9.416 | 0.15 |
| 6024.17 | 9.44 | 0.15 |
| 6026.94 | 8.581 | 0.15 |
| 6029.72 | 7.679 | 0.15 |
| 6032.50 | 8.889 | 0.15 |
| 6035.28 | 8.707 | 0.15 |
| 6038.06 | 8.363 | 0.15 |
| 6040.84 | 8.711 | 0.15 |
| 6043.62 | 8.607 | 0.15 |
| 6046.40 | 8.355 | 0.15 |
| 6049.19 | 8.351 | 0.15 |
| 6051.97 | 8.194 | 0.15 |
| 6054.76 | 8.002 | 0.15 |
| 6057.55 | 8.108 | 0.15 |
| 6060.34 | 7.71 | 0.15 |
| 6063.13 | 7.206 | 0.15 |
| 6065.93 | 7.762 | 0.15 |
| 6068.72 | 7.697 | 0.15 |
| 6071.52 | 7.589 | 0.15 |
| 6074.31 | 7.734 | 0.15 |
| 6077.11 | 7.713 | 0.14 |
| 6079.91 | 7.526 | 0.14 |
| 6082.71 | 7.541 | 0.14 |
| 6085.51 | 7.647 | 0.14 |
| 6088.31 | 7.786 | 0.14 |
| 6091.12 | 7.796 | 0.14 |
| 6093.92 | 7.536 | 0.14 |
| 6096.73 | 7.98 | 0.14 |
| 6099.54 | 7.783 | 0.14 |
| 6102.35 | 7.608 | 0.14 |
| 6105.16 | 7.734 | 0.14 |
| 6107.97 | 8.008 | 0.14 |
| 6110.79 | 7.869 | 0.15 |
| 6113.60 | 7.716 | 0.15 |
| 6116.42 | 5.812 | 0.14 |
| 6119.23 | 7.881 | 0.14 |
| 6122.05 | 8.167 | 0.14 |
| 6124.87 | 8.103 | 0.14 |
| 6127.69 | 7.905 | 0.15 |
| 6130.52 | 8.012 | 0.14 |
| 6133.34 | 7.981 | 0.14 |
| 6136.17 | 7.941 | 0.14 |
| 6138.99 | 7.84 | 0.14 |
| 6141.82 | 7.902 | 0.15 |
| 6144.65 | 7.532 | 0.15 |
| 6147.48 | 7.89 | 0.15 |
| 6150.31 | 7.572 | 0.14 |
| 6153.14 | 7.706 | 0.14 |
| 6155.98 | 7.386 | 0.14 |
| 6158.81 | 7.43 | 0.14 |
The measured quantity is -4.1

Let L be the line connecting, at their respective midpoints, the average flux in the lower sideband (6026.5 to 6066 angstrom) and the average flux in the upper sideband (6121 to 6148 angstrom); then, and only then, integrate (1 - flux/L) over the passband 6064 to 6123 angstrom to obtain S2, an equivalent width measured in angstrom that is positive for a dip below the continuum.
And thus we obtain 3.0 angstrom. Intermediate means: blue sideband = 8.22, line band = 7.65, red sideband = 7.92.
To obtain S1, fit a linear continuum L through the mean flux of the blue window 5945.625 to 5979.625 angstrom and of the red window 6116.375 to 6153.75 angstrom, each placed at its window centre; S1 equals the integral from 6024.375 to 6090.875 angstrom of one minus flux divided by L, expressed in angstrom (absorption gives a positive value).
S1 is 5.9 angstrom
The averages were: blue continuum 10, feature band 8.04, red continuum 7.8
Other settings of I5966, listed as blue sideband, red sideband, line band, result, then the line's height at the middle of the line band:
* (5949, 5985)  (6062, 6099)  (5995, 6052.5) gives -2.70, 8.97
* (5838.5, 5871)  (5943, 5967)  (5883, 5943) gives 5.58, 9.15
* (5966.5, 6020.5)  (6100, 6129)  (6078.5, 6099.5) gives 1.46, 8.27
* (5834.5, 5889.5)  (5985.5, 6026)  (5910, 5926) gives 1.23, 9.06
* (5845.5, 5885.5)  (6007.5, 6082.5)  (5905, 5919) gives 0.42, 8.56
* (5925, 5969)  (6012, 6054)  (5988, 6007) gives -3.06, 9.02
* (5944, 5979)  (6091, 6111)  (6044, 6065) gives 1.24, 8.51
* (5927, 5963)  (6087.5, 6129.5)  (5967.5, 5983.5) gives -3.40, 8.84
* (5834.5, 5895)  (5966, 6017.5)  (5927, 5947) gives 1.87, 9.55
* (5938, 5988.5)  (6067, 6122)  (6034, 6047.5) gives 0.12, 8.63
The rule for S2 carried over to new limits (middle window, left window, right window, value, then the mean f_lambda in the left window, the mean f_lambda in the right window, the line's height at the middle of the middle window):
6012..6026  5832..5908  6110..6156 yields -3.12 angstrom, 8.27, 7.73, 7.96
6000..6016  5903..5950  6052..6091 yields -4.69 angstrom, 8.55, 7.71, 8.08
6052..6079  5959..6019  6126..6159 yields 4.07 angstrom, 10.5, 7.77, 9.12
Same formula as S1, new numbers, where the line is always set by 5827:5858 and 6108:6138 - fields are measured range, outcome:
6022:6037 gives -1.4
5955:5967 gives -2.7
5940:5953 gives -1.7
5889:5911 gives 0.5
